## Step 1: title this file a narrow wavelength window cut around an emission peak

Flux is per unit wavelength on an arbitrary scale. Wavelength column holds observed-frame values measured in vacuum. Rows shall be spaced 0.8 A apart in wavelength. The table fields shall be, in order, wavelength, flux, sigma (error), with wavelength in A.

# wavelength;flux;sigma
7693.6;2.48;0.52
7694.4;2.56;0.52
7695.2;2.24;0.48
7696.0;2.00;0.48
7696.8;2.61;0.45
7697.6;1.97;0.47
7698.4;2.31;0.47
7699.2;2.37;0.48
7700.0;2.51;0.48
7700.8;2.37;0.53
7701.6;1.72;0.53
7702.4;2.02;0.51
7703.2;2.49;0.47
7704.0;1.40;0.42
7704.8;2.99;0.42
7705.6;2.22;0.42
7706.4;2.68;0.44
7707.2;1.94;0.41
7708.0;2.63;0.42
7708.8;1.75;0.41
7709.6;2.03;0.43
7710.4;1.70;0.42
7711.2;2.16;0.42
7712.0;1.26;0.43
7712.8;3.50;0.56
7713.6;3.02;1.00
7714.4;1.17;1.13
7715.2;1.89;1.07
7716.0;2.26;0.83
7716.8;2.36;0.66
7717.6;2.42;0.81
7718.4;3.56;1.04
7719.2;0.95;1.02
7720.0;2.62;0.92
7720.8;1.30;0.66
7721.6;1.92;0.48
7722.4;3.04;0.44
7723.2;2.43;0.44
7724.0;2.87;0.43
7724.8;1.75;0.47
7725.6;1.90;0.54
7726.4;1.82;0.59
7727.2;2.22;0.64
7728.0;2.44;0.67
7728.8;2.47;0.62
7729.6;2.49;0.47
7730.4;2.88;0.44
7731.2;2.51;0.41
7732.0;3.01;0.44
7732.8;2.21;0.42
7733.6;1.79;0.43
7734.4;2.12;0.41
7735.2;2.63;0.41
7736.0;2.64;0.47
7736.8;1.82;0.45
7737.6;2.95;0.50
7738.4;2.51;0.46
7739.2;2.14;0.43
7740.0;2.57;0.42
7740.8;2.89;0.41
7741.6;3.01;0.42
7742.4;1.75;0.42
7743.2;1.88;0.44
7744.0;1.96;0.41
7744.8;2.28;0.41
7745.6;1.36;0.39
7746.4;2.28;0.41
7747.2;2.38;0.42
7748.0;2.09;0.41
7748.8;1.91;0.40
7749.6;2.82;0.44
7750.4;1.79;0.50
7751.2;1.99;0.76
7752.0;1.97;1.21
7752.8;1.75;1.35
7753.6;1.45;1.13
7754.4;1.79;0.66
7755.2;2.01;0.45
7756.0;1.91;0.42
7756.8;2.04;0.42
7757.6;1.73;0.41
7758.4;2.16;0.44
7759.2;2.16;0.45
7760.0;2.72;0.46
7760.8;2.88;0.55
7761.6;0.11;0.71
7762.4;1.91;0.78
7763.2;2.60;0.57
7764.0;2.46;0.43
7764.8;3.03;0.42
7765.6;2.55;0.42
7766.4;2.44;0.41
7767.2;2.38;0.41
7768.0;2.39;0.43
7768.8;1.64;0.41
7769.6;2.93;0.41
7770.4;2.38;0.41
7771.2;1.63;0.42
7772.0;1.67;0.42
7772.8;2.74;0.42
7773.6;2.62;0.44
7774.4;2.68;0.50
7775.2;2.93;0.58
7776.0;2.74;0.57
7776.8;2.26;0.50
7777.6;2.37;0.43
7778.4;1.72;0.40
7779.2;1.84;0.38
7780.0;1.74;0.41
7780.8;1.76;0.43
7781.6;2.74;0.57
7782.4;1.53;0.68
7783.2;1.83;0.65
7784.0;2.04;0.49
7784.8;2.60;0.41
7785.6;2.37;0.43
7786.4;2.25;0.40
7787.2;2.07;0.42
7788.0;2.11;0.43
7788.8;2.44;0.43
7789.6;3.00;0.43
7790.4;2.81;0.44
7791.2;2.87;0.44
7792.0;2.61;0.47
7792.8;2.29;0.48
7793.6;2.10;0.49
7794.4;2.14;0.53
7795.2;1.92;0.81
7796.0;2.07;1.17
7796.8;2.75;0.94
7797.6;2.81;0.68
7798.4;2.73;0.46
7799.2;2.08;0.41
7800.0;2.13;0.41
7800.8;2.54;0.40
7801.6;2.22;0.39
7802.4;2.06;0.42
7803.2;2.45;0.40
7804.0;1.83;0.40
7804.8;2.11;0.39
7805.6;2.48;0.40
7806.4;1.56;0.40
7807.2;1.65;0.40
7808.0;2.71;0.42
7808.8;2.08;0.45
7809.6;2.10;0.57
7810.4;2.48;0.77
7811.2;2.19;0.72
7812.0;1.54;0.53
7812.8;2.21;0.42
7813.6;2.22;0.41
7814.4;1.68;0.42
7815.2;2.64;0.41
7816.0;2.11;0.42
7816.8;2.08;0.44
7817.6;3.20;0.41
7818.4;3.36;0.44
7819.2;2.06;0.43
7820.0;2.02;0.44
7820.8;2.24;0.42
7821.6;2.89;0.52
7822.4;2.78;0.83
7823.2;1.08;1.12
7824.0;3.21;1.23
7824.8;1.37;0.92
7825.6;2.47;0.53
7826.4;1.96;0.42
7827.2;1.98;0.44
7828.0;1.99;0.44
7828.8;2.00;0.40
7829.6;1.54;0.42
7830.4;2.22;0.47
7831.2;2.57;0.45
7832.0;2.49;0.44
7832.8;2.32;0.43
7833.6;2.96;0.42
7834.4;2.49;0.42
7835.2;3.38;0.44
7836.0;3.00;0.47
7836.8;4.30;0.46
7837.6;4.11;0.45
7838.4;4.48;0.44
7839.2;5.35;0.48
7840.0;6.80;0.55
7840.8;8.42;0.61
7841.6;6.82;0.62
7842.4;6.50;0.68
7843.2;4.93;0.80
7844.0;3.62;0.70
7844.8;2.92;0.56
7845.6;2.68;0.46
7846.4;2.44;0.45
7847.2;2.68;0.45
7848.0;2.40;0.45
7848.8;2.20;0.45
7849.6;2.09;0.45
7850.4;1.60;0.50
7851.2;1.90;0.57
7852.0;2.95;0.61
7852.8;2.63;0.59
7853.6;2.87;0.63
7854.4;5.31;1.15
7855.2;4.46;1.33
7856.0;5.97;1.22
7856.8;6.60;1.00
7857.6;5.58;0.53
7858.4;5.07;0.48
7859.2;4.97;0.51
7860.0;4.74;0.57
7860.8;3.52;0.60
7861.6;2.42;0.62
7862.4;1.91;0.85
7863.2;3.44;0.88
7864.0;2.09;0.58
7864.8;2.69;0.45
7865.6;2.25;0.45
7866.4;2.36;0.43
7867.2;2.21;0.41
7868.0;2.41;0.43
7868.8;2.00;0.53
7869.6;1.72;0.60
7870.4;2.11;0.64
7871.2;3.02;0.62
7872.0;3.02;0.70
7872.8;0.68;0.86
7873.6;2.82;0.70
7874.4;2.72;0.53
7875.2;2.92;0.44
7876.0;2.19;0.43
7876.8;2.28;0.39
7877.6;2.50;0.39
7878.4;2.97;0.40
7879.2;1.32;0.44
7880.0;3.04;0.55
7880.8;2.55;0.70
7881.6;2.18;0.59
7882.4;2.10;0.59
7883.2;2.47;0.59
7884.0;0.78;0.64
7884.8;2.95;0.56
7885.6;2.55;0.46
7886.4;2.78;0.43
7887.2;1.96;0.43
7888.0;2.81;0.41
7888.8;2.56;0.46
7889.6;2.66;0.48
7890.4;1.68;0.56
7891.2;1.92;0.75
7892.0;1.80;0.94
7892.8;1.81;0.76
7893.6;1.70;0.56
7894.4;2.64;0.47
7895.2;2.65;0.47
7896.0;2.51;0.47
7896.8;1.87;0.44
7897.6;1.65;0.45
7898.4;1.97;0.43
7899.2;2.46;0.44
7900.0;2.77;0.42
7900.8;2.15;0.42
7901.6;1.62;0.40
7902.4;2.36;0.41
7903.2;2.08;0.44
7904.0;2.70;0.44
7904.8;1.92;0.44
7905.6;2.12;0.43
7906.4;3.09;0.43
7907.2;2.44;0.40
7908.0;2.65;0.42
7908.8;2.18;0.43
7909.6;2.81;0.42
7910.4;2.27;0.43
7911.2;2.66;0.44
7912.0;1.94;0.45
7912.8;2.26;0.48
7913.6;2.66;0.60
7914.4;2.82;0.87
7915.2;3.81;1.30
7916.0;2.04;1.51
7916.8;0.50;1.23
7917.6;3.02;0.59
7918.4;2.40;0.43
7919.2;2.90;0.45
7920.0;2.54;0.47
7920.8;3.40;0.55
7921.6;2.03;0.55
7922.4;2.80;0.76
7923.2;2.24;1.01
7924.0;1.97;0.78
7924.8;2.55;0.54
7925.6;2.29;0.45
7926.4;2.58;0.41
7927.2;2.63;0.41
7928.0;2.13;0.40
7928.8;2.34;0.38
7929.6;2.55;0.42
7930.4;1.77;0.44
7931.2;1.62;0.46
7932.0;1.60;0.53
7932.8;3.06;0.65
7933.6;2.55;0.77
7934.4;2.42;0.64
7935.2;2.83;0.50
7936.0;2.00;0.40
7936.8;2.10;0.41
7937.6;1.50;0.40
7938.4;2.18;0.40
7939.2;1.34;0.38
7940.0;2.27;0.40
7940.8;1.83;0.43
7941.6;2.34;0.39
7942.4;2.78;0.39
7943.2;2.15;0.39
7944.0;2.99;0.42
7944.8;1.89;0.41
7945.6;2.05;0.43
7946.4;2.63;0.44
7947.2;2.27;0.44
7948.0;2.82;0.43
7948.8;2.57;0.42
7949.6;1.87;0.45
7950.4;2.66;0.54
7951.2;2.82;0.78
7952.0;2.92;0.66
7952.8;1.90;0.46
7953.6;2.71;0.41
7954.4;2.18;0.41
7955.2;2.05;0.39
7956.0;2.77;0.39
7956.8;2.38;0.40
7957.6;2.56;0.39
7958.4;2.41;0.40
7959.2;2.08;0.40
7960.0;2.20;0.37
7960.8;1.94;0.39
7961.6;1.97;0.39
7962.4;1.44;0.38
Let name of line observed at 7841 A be [S II] 6716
